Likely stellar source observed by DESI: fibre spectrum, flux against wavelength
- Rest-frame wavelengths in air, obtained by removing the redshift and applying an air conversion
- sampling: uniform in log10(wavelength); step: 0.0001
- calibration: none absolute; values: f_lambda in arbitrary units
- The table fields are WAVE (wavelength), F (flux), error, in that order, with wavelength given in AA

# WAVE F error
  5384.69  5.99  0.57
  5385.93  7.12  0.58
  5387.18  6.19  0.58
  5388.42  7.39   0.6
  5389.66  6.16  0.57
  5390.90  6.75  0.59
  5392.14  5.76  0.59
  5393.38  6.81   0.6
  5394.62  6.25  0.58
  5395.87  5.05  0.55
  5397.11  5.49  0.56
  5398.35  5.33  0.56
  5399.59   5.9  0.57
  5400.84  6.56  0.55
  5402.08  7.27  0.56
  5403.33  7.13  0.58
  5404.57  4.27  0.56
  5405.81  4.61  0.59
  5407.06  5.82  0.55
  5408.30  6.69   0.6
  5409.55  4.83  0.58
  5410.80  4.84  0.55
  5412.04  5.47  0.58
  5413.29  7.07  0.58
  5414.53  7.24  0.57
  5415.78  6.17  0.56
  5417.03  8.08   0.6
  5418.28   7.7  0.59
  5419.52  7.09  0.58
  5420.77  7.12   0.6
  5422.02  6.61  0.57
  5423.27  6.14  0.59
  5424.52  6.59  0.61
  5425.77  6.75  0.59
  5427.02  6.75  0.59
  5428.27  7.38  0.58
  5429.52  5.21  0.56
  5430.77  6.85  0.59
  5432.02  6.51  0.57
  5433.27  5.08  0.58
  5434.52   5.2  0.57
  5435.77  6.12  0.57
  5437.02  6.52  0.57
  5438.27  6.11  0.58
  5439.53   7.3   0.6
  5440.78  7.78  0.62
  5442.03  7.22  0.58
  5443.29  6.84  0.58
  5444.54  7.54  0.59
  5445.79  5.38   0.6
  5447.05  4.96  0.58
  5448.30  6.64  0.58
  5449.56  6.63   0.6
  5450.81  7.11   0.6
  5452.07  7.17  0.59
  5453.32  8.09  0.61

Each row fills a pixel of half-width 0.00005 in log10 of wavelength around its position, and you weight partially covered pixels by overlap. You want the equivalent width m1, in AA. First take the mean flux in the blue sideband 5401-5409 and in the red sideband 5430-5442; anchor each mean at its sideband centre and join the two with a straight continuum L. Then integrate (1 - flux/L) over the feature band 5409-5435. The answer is -0.8 AA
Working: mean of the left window 5.99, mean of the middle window 6.42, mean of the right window 6.42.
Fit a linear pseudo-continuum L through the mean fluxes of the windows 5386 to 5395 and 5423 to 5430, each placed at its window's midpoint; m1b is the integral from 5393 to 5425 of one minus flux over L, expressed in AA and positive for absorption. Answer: 1.4 AA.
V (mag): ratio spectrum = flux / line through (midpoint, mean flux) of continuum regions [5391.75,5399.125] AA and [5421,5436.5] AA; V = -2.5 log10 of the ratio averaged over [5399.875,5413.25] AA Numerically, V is 0.027 mag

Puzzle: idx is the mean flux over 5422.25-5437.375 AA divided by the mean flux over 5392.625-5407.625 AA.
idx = 1.1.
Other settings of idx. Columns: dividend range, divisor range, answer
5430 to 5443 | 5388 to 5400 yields 1.06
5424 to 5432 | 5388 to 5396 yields 1.03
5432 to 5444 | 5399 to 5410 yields 1.10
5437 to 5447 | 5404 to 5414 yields 1.23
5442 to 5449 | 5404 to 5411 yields 1.22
